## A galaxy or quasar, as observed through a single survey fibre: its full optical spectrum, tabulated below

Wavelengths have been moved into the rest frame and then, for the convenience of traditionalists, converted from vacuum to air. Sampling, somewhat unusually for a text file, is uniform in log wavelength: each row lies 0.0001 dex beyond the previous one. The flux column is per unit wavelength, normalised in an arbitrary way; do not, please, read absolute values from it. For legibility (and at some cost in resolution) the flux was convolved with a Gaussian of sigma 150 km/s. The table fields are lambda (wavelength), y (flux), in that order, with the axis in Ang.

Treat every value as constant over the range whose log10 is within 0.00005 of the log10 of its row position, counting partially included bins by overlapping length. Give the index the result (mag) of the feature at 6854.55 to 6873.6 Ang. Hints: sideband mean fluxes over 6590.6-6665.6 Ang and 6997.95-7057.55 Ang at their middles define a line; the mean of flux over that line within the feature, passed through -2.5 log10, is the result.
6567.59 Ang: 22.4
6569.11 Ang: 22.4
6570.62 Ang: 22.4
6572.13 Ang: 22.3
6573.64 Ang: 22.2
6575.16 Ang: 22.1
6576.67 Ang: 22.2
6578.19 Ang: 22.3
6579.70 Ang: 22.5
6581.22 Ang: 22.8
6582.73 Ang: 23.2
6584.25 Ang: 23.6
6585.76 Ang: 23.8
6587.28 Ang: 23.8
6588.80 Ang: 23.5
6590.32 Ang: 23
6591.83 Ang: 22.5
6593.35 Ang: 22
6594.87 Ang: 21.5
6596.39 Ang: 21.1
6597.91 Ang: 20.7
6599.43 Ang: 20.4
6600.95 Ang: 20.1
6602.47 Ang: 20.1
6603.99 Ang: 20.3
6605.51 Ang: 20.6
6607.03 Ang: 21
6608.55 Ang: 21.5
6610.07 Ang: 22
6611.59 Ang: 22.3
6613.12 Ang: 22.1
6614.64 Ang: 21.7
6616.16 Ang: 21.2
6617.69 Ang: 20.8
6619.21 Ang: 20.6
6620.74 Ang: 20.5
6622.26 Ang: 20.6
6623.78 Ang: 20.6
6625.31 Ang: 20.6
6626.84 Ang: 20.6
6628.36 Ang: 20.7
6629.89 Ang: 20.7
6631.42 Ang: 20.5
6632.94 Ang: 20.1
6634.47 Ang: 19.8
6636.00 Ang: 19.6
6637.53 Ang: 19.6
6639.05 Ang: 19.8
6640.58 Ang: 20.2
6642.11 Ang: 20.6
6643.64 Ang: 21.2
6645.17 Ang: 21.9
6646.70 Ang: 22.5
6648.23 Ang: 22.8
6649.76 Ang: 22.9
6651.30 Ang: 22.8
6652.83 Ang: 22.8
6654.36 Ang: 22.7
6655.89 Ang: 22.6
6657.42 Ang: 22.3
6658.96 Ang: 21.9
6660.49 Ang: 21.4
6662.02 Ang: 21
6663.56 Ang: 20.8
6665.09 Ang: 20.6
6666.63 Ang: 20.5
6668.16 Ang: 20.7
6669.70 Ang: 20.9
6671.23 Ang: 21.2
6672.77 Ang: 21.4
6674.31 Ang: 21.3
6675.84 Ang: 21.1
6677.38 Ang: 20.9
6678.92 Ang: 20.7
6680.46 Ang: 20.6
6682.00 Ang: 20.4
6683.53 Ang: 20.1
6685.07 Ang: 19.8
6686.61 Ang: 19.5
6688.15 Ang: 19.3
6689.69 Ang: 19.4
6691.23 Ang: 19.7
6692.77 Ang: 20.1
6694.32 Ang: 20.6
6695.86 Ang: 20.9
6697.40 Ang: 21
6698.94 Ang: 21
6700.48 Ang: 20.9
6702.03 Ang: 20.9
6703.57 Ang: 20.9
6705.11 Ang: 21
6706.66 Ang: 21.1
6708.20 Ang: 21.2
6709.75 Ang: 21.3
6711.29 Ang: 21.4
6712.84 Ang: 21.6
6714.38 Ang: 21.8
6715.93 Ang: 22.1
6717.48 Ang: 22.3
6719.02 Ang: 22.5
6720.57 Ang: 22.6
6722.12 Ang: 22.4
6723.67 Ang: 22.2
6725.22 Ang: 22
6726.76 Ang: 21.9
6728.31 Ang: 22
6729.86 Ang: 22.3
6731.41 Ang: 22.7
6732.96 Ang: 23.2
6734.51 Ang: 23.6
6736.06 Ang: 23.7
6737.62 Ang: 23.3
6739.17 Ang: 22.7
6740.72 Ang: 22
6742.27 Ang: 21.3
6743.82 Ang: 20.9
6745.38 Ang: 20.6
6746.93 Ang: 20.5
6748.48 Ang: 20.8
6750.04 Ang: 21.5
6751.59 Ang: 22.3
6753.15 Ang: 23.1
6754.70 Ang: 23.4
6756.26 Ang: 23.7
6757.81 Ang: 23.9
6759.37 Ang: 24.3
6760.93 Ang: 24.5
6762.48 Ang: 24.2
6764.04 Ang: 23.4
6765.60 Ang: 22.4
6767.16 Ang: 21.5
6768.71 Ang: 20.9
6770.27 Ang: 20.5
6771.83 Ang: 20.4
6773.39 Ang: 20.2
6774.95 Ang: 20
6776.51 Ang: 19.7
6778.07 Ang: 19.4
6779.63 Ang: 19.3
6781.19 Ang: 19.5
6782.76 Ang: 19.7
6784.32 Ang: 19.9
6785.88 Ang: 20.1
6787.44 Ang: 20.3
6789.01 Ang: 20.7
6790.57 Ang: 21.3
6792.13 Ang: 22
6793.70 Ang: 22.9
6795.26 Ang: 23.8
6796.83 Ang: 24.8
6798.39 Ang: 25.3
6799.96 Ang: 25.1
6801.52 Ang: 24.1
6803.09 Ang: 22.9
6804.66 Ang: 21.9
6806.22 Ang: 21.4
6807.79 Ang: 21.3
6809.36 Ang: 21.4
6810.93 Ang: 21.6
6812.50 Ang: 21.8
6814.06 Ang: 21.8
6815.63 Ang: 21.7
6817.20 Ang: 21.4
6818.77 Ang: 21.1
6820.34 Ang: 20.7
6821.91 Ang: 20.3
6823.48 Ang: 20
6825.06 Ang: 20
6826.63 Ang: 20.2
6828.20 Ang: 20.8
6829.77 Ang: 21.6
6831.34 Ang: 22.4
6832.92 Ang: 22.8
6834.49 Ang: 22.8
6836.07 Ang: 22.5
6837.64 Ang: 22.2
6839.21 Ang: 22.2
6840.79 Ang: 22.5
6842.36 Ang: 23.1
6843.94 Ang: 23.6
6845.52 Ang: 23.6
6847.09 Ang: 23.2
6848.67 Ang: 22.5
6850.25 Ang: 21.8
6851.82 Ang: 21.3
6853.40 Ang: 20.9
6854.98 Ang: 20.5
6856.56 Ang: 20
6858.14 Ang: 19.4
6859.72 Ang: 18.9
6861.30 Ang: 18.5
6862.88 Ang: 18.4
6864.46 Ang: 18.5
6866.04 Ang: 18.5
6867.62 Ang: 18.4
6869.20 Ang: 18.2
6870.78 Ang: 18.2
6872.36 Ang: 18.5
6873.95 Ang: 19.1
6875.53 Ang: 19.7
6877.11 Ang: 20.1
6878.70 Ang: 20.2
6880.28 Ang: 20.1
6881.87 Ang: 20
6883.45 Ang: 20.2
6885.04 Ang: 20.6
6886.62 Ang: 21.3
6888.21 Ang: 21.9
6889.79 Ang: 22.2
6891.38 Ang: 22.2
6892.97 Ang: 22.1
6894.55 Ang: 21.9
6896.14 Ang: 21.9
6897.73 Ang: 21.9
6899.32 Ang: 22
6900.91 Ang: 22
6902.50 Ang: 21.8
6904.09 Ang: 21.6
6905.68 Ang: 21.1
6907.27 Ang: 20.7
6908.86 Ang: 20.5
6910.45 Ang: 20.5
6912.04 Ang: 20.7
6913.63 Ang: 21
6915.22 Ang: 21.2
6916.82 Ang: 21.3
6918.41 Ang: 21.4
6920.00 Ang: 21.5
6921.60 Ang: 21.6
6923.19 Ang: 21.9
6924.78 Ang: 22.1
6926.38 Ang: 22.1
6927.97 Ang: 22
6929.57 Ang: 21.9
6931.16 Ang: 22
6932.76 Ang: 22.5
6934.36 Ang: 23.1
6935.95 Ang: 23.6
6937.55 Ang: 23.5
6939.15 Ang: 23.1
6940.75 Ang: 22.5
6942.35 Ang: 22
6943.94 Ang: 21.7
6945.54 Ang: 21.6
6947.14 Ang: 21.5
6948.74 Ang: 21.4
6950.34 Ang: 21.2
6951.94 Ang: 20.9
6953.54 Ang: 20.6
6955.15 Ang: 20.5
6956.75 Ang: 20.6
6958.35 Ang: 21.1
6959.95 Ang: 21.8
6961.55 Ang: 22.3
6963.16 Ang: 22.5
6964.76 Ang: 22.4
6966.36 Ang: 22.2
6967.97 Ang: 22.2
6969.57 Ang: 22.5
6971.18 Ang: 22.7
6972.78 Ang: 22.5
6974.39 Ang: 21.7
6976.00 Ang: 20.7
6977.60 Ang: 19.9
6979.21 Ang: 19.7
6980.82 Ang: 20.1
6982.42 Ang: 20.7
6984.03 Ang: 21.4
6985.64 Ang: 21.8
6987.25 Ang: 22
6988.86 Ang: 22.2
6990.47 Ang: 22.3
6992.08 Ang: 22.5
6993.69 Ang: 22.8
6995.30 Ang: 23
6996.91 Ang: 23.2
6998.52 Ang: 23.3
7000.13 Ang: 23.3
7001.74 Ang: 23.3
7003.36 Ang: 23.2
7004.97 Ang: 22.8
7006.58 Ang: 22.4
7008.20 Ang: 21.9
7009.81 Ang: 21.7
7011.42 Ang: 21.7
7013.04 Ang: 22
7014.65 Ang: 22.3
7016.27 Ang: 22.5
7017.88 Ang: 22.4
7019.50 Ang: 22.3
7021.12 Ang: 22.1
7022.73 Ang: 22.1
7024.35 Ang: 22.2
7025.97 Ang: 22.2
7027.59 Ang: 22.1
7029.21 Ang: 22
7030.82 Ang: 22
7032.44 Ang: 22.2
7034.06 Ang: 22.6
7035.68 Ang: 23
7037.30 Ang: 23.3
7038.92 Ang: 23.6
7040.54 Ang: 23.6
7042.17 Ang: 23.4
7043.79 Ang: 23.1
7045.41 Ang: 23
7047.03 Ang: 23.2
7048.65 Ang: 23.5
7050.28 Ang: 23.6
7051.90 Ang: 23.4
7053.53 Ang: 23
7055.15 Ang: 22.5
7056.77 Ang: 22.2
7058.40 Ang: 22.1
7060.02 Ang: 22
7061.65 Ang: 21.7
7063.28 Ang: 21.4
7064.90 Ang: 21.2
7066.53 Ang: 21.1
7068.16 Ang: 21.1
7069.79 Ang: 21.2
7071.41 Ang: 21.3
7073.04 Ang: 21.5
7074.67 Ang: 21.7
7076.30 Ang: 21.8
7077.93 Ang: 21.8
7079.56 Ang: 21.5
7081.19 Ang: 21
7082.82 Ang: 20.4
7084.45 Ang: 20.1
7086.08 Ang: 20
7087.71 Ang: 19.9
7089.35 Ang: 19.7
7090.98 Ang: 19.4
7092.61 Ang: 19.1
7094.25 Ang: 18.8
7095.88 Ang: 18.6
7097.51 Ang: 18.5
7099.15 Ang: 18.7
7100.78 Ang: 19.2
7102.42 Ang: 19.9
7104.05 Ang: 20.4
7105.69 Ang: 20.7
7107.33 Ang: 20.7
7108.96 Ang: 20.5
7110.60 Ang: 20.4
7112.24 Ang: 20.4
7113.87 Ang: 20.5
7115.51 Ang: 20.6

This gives 0.17 mag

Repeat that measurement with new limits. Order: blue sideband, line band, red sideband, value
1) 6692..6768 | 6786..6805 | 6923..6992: -0.041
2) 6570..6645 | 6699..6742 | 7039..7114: -0.035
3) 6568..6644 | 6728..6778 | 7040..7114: -0.040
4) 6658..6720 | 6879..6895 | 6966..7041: 0.026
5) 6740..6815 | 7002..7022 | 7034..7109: -0.042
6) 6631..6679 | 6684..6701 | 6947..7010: 0.059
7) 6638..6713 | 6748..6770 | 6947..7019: -0.076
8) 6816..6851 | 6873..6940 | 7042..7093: 0.016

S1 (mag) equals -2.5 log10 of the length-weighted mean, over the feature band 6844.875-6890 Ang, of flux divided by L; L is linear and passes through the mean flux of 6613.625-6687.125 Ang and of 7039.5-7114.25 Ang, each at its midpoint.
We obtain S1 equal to 0.05 mag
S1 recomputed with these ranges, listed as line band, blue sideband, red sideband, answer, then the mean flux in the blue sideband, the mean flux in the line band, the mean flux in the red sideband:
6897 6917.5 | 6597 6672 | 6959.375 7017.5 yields 0.031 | 21.1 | 21.2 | 22.1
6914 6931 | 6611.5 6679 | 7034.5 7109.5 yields -0.021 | 21.1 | 21.7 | 21.3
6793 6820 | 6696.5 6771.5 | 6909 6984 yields -0.031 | 22.1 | 22.6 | 21.7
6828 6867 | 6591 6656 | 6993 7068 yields 0.031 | 21.1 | 21.3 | 22.5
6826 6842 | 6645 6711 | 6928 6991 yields -0.029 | 21.1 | 22.1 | 21.8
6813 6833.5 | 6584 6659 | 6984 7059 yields 0.044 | 21.4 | 21.1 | 22.6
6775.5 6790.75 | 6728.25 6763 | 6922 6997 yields 0.131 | 22.6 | 19.9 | 21.9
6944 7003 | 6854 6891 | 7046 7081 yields -0.045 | 19.7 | 21.8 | 22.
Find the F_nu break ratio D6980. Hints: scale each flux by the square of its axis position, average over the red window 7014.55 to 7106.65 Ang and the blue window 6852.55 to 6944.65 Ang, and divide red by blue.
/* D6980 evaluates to 1.08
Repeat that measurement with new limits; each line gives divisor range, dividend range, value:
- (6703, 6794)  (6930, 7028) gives 1.08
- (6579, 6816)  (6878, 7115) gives 1.10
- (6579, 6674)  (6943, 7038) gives 1.14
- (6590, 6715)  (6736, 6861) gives 1.08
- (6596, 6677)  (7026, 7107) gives 1.15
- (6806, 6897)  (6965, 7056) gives 1.12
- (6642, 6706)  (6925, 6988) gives 1.12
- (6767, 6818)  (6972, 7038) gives 1.10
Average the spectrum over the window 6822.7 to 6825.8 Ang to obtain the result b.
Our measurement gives 19.9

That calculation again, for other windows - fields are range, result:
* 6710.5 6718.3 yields 21.9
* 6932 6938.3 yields 23.2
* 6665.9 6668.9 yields 20.6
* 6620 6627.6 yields 20.6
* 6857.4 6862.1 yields 18.9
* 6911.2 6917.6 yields 21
